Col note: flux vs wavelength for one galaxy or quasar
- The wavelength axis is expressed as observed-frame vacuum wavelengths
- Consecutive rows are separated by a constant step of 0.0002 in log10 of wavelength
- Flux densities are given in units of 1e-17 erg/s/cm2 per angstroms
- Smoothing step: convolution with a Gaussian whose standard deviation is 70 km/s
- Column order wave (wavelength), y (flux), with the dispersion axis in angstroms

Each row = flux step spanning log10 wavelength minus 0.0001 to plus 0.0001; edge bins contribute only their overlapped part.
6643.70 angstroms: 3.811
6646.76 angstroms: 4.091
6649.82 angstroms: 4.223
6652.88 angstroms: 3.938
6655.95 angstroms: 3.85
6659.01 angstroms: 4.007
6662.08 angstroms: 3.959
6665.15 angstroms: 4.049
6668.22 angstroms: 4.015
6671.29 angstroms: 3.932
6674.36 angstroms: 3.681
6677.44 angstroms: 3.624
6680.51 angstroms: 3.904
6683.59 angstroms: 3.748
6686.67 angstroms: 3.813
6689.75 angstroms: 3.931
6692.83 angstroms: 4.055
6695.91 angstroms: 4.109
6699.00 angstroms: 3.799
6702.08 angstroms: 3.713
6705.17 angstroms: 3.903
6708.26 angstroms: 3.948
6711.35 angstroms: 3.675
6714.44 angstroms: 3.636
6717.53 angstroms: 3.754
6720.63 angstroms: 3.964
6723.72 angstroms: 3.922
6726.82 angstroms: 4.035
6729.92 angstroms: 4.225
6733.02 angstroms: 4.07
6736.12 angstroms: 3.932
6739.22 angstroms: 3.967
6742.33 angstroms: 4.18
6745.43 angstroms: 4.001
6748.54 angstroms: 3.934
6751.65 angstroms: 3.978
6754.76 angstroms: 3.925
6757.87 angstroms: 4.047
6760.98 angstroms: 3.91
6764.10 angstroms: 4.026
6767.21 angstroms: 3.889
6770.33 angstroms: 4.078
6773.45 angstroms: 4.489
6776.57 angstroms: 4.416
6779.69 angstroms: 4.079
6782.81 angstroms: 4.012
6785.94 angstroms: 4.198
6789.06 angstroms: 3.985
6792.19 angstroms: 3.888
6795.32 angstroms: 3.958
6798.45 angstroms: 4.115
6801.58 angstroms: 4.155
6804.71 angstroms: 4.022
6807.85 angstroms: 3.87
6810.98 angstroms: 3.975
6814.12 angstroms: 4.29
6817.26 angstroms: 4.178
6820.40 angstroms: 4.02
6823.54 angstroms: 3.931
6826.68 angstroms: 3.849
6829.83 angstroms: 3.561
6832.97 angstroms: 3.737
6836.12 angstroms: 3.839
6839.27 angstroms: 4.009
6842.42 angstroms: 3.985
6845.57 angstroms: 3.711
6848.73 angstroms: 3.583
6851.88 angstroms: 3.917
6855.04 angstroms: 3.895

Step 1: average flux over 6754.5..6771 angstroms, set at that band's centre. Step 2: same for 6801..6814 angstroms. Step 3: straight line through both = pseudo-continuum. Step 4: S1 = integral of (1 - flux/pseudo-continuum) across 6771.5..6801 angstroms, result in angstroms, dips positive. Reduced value -0.9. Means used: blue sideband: 3.98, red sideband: 4.03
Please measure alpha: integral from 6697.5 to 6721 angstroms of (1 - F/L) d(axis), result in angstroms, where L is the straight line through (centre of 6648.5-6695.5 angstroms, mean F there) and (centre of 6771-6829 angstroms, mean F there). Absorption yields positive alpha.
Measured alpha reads 1.0 angstroms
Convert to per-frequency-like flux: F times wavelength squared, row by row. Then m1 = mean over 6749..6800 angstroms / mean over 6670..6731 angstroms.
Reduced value 1.1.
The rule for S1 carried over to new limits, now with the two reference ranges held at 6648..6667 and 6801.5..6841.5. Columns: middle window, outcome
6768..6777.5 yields -0.8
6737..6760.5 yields -0.1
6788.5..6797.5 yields 0.0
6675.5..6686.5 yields 0.6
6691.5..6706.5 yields 0.3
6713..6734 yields 0.2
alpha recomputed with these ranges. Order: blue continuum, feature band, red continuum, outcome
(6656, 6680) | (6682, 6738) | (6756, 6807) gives 0.8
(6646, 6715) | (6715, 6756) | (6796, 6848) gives -0.7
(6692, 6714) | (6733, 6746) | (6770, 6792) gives -0.1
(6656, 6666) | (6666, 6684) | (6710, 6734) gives 0.6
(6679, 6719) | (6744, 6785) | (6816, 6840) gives -2.1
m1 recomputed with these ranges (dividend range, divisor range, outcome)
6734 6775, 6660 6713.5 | 1.06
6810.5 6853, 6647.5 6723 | 1.05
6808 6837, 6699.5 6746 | 1.03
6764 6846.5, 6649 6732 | 1.06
